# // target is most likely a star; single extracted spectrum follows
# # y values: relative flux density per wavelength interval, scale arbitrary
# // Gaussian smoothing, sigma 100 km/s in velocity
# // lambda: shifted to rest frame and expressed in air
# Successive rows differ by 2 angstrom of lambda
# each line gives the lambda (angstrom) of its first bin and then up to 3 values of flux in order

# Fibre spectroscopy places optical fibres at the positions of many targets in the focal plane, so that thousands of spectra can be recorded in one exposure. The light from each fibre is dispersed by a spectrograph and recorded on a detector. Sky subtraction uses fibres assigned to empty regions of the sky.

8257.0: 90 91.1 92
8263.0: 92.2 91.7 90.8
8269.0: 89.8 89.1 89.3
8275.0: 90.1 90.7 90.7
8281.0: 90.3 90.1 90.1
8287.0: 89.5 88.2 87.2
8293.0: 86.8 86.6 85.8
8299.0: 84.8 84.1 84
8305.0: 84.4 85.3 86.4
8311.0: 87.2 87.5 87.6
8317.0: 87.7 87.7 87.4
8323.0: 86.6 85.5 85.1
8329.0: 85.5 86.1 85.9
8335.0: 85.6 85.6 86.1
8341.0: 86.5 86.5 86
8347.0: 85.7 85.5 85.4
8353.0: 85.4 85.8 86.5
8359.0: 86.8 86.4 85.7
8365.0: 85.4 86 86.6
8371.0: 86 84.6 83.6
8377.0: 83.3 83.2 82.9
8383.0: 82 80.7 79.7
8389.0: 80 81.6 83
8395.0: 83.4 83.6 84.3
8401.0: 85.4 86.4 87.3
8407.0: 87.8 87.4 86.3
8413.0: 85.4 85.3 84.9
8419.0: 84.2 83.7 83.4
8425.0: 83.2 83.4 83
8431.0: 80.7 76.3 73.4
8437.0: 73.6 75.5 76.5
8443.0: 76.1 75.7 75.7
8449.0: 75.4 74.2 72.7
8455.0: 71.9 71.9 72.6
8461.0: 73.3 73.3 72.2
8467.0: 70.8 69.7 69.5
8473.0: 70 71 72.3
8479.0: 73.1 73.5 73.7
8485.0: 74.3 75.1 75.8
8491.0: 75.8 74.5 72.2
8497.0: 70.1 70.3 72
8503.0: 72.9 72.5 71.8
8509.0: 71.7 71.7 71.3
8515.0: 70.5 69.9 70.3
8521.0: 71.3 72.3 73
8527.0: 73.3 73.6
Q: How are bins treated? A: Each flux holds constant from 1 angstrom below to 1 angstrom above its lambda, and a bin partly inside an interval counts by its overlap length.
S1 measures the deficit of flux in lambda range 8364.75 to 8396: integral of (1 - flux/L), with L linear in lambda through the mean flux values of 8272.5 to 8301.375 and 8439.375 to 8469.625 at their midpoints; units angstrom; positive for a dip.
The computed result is -1.2 angstrom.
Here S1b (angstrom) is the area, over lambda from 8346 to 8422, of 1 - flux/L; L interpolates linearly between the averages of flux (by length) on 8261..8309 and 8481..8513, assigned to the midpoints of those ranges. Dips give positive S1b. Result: -3.3 angstrom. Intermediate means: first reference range 88.4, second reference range 72.9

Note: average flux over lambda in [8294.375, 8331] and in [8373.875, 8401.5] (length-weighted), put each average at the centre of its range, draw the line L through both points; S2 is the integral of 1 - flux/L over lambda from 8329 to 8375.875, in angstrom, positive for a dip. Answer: -0.9 angstrom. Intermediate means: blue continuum 86.1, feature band 85.8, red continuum 82.6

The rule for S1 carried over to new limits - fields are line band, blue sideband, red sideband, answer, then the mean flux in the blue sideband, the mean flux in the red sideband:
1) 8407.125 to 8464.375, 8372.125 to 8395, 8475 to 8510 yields -0.6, 82.3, 73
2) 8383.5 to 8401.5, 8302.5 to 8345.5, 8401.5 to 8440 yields 0.3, 86.2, 82.7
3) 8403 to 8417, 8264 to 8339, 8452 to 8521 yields -1.4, 87.5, 72.2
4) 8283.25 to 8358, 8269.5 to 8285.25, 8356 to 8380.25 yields 1.2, 90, 85.3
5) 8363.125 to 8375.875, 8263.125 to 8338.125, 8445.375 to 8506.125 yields -0.6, 87.5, 72.8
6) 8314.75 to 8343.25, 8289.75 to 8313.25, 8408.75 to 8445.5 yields -0.5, 85.8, 80.9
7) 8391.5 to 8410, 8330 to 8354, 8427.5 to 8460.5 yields -1.3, 85.9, 75.4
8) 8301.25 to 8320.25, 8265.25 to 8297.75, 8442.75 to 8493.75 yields 0.1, 89.2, 73.2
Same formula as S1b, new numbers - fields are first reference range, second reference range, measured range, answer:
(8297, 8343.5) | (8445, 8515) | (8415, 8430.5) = -1.25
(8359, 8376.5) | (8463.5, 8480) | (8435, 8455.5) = 0.02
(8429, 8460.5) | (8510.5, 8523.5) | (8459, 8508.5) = 0.24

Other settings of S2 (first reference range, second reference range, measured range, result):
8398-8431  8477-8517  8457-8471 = 1.0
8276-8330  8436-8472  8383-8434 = -4.0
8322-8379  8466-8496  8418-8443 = -0.6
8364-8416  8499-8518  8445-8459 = 0.7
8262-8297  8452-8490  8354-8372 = -0.9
